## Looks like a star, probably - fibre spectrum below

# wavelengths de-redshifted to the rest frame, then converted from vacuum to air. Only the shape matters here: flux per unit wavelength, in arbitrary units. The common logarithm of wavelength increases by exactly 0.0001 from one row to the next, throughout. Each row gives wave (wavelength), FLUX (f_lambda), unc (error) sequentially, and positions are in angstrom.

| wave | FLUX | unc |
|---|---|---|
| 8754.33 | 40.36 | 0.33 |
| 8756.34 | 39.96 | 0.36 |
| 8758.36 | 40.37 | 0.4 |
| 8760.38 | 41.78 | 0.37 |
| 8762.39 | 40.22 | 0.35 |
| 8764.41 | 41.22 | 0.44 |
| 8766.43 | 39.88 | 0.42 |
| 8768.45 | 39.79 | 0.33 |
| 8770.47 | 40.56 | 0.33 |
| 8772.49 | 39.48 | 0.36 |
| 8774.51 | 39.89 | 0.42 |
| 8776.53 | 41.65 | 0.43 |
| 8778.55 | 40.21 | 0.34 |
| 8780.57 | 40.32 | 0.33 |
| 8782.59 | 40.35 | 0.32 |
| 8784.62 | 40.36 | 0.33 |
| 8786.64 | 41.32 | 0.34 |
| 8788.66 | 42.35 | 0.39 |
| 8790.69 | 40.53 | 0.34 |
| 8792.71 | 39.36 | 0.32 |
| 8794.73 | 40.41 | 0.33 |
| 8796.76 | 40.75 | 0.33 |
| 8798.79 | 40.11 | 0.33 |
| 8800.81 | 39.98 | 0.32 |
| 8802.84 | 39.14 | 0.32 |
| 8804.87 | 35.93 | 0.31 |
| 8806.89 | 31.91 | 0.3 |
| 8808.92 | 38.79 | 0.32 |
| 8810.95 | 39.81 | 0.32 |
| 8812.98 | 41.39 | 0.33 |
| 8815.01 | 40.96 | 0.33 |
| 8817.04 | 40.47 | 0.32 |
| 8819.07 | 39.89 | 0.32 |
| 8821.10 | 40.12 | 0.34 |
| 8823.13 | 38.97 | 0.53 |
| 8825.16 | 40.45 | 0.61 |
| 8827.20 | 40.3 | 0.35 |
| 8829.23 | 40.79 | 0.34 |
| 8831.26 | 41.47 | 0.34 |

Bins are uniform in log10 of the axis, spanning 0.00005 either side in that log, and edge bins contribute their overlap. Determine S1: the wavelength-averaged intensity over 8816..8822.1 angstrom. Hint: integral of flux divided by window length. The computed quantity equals 40.2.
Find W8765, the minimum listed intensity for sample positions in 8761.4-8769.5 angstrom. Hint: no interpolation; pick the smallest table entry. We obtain 39.79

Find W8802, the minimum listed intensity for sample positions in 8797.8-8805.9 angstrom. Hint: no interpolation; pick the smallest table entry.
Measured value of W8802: 35.93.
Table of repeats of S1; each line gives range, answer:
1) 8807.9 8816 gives 40.2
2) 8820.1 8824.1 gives 39.6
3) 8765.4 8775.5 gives 39.9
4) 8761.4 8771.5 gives 40.3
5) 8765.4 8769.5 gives 39.8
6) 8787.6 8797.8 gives 40.7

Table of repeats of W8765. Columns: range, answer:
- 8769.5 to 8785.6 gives 39.48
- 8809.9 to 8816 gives 39.81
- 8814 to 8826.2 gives 38.97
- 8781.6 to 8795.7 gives 39.36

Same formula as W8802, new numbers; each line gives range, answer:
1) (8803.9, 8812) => 31.91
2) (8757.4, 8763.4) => 40.22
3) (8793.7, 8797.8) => 40.41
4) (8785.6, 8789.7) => 41.32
